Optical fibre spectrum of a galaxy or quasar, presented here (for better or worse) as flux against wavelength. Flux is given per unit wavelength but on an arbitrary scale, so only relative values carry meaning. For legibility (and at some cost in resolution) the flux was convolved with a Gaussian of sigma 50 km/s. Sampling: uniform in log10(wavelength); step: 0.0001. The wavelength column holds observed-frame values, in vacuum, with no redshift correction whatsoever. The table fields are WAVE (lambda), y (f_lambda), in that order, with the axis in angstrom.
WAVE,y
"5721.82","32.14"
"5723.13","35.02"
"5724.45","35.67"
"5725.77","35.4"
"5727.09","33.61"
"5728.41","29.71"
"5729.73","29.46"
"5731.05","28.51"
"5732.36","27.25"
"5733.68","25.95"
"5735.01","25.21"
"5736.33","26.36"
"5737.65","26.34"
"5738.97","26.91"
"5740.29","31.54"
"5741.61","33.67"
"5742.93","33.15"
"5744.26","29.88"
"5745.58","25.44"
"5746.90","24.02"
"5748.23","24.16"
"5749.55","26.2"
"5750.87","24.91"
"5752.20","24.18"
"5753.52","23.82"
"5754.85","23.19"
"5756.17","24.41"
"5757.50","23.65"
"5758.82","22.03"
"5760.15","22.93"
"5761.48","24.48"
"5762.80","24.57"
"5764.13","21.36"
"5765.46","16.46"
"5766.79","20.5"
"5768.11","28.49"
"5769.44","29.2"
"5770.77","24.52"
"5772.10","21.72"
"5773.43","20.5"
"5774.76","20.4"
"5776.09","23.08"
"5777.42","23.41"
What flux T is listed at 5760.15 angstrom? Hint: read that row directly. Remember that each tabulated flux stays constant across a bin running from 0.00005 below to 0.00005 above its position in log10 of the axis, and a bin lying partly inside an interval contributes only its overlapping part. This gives 22.93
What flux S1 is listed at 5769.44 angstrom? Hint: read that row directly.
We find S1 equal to 29.2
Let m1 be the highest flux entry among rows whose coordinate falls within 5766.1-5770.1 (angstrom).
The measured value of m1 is 29.2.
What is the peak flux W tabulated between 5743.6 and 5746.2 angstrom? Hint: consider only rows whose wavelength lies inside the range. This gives 29.88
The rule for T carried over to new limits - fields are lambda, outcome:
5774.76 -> 20.4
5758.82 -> 22.03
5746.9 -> 24.02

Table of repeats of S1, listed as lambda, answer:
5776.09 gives 23.08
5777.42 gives 23.41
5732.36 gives 27.25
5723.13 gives 35.02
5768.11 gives 28.49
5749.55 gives 26.2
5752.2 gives 24.18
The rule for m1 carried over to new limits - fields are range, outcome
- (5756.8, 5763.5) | 24.57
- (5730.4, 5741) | 31.54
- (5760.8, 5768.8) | 28.49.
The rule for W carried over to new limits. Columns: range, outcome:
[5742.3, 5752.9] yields 33.15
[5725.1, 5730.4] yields 35.4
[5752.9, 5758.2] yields 24.41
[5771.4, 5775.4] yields 21.72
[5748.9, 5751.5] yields 26.2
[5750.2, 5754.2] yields 24.91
